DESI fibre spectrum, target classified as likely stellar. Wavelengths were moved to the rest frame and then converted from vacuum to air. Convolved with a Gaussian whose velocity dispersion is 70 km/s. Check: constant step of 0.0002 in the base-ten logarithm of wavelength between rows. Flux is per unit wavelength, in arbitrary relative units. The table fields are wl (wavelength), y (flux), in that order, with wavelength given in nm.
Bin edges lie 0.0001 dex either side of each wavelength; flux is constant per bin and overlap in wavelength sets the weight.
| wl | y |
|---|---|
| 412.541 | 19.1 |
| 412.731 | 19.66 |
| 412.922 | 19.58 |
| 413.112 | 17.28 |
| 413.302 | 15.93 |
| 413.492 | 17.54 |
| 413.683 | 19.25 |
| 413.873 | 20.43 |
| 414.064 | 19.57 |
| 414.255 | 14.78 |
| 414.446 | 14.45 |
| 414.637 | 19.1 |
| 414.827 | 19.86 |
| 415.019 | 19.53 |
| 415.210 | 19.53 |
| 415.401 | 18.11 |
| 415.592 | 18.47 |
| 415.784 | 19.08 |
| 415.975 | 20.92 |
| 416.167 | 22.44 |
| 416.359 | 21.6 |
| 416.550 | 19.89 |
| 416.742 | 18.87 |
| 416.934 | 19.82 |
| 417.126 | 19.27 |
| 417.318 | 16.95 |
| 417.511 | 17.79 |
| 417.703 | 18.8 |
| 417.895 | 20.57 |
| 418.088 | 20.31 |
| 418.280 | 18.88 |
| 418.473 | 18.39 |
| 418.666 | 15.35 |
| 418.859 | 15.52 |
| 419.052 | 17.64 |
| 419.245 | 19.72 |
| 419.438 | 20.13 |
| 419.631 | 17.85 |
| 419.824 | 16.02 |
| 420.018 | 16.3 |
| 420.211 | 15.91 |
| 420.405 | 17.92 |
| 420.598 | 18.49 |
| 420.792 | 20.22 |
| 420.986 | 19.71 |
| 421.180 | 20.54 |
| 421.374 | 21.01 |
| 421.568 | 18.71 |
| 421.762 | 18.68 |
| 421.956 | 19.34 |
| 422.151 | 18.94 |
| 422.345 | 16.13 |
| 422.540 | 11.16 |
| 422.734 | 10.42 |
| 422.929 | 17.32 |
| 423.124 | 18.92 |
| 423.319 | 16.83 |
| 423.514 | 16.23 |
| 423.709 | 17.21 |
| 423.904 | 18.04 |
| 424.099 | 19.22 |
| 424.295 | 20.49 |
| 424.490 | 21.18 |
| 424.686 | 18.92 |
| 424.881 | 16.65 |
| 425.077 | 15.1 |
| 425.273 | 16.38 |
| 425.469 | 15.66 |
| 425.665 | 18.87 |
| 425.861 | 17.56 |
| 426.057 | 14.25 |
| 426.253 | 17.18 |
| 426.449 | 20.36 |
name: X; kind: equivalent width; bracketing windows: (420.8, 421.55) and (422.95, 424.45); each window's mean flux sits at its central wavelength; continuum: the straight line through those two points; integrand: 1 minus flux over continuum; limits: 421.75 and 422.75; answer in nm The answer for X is 0.18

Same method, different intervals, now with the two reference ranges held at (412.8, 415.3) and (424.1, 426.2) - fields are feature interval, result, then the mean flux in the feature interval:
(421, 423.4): 0.05 nm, 17.4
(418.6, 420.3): 0.07 nm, 17.2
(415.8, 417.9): -0.19 nm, 19.7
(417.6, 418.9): -0.03 nm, 18.4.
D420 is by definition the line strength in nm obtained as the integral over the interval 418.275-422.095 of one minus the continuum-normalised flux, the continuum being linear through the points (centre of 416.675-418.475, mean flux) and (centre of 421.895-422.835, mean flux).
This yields -0.36 nm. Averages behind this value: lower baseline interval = 19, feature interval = 18.3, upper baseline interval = 15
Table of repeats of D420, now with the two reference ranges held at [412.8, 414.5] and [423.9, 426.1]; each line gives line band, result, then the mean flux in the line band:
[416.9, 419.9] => -0.09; 18.3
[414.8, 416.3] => -0.17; 19.8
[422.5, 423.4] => 0.13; 15.1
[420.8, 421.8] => -0.12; 19.8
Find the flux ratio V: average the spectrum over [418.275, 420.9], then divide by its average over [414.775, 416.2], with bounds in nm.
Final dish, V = 0.9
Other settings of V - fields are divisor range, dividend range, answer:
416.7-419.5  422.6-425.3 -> 0.93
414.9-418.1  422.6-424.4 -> 0.88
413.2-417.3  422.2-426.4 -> 0.89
